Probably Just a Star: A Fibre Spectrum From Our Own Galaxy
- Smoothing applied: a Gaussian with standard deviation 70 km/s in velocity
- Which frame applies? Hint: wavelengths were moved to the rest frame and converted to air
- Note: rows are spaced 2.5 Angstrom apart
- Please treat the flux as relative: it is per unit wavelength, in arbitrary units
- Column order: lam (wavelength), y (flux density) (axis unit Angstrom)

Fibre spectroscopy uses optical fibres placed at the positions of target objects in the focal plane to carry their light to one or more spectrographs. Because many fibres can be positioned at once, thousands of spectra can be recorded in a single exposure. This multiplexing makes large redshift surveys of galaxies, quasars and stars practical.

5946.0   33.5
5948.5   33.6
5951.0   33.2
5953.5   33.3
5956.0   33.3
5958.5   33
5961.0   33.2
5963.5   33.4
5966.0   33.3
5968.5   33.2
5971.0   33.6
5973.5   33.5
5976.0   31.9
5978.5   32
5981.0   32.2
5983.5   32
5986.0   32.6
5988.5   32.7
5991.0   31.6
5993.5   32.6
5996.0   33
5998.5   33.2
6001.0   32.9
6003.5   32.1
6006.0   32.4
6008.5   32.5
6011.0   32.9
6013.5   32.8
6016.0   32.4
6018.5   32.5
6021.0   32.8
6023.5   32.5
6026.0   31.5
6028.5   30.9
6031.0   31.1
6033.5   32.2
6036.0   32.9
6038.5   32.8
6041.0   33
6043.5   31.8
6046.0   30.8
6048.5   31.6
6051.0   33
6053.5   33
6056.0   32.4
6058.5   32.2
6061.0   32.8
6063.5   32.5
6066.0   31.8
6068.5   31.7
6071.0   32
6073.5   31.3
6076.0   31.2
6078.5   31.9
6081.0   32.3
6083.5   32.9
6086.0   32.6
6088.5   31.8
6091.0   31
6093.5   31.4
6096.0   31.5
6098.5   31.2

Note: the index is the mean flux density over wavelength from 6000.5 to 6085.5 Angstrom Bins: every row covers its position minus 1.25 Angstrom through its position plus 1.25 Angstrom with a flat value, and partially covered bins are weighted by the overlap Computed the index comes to 32.2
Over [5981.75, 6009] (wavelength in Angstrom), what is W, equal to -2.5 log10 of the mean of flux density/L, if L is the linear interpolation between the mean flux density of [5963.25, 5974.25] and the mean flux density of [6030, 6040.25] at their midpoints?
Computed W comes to 0.015 mag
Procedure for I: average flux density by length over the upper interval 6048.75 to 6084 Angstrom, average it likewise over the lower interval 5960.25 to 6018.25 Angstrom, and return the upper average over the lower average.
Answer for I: 0.98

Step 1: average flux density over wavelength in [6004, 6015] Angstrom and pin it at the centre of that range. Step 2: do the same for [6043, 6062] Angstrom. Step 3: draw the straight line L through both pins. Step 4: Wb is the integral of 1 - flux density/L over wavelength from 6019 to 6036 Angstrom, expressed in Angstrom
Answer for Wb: 0.3 Angstrom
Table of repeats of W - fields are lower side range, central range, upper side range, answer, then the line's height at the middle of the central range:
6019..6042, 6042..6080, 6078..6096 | 0.00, 32.1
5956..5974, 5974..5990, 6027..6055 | 0.03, 33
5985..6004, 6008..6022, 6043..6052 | -0.01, 32.3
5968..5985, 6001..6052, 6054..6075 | 0.00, 32.3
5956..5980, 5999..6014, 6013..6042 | 0.00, 32.5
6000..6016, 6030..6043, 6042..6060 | 0.00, 32.3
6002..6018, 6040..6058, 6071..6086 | 0.00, 32.2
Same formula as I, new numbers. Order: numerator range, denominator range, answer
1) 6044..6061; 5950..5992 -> 0.98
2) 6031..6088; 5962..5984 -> 0.98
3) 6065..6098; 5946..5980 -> 0.96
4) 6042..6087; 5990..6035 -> 0.99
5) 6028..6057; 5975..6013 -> 0.99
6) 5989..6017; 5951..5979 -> 0.98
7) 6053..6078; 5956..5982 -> 0.97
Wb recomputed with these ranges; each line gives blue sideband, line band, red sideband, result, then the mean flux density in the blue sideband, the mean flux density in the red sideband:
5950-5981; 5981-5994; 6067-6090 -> 0.22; 33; 32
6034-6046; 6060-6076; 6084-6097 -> 0.05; 32.4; 31.7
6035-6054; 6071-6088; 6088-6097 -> -0.20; 32.3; 31.4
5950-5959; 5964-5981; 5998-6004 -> 0.08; 33.2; 32.8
